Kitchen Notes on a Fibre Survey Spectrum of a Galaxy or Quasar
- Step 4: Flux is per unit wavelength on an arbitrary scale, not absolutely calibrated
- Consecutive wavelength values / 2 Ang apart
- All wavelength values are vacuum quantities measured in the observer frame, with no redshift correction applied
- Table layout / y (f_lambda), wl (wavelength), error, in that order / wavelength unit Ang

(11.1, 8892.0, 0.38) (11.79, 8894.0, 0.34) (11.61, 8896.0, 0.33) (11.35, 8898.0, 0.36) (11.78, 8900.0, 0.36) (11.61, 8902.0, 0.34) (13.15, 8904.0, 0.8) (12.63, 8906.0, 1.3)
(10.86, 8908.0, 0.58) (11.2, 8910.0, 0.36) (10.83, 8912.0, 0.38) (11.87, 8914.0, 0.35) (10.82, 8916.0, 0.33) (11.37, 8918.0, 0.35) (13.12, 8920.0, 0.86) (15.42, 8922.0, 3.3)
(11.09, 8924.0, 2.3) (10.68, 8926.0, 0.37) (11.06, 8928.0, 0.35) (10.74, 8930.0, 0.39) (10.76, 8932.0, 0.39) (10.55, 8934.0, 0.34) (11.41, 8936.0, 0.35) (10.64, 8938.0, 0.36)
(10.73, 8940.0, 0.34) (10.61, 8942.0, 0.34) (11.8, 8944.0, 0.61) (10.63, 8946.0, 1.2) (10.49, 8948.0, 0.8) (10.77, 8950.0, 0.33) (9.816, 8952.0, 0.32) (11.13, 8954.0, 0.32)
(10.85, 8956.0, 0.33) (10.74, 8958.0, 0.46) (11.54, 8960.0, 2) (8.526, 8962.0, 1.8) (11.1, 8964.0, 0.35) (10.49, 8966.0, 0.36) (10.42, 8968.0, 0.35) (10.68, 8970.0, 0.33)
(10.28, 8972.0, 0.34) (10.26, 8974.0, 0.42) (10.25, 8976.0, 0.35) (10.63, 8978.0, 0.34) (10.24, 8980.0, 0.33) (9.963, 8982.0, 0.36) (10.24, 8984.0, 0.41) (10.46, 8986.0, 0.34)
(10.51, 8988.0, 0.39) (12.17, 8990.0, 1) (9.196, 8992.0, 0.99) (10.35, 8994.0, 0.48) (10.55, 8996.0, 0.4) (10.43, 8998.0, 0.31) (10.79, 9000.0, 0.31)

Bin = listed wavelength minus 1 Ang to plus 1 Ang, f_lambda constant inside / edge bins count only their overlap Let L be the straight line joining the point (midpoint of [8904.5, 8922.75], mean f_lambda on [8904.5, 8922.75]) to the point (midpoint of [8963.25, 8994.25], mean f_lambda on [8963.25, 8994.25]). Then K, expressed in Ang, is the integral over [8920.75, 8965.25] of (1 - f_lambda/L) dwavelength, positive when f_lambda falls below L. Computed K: 1.33 Ang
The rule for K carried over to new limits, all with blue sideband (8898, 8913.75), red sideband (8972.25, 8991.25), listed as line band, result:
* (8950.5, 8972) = 0.60 Ang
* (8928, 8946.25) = 0.51 Ang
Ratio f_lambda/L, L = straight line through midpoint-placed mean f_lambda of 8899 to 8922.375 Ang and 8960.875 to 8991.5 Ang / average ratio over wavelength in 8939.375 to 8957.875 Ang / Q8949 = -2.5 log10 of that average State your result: 0.03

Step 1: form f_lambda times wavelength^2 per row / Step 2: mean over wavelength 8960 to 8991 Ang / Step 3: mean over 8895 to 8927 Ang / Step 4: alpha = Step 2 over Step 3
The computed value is 0.90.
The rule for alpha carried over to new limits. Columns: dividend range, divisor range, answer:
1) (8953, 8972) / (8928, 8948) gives 0.98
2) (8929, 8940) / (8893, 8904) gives 0.93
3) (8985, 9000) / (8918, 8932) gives 0.90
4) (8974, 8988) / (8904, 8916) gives 0.91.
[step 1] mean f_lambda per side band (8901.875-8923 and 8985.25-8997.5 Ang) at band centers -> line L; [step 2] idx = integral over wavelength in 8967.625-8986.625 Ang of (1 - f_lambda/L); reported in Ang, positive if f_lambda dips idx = 0.84 Ang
